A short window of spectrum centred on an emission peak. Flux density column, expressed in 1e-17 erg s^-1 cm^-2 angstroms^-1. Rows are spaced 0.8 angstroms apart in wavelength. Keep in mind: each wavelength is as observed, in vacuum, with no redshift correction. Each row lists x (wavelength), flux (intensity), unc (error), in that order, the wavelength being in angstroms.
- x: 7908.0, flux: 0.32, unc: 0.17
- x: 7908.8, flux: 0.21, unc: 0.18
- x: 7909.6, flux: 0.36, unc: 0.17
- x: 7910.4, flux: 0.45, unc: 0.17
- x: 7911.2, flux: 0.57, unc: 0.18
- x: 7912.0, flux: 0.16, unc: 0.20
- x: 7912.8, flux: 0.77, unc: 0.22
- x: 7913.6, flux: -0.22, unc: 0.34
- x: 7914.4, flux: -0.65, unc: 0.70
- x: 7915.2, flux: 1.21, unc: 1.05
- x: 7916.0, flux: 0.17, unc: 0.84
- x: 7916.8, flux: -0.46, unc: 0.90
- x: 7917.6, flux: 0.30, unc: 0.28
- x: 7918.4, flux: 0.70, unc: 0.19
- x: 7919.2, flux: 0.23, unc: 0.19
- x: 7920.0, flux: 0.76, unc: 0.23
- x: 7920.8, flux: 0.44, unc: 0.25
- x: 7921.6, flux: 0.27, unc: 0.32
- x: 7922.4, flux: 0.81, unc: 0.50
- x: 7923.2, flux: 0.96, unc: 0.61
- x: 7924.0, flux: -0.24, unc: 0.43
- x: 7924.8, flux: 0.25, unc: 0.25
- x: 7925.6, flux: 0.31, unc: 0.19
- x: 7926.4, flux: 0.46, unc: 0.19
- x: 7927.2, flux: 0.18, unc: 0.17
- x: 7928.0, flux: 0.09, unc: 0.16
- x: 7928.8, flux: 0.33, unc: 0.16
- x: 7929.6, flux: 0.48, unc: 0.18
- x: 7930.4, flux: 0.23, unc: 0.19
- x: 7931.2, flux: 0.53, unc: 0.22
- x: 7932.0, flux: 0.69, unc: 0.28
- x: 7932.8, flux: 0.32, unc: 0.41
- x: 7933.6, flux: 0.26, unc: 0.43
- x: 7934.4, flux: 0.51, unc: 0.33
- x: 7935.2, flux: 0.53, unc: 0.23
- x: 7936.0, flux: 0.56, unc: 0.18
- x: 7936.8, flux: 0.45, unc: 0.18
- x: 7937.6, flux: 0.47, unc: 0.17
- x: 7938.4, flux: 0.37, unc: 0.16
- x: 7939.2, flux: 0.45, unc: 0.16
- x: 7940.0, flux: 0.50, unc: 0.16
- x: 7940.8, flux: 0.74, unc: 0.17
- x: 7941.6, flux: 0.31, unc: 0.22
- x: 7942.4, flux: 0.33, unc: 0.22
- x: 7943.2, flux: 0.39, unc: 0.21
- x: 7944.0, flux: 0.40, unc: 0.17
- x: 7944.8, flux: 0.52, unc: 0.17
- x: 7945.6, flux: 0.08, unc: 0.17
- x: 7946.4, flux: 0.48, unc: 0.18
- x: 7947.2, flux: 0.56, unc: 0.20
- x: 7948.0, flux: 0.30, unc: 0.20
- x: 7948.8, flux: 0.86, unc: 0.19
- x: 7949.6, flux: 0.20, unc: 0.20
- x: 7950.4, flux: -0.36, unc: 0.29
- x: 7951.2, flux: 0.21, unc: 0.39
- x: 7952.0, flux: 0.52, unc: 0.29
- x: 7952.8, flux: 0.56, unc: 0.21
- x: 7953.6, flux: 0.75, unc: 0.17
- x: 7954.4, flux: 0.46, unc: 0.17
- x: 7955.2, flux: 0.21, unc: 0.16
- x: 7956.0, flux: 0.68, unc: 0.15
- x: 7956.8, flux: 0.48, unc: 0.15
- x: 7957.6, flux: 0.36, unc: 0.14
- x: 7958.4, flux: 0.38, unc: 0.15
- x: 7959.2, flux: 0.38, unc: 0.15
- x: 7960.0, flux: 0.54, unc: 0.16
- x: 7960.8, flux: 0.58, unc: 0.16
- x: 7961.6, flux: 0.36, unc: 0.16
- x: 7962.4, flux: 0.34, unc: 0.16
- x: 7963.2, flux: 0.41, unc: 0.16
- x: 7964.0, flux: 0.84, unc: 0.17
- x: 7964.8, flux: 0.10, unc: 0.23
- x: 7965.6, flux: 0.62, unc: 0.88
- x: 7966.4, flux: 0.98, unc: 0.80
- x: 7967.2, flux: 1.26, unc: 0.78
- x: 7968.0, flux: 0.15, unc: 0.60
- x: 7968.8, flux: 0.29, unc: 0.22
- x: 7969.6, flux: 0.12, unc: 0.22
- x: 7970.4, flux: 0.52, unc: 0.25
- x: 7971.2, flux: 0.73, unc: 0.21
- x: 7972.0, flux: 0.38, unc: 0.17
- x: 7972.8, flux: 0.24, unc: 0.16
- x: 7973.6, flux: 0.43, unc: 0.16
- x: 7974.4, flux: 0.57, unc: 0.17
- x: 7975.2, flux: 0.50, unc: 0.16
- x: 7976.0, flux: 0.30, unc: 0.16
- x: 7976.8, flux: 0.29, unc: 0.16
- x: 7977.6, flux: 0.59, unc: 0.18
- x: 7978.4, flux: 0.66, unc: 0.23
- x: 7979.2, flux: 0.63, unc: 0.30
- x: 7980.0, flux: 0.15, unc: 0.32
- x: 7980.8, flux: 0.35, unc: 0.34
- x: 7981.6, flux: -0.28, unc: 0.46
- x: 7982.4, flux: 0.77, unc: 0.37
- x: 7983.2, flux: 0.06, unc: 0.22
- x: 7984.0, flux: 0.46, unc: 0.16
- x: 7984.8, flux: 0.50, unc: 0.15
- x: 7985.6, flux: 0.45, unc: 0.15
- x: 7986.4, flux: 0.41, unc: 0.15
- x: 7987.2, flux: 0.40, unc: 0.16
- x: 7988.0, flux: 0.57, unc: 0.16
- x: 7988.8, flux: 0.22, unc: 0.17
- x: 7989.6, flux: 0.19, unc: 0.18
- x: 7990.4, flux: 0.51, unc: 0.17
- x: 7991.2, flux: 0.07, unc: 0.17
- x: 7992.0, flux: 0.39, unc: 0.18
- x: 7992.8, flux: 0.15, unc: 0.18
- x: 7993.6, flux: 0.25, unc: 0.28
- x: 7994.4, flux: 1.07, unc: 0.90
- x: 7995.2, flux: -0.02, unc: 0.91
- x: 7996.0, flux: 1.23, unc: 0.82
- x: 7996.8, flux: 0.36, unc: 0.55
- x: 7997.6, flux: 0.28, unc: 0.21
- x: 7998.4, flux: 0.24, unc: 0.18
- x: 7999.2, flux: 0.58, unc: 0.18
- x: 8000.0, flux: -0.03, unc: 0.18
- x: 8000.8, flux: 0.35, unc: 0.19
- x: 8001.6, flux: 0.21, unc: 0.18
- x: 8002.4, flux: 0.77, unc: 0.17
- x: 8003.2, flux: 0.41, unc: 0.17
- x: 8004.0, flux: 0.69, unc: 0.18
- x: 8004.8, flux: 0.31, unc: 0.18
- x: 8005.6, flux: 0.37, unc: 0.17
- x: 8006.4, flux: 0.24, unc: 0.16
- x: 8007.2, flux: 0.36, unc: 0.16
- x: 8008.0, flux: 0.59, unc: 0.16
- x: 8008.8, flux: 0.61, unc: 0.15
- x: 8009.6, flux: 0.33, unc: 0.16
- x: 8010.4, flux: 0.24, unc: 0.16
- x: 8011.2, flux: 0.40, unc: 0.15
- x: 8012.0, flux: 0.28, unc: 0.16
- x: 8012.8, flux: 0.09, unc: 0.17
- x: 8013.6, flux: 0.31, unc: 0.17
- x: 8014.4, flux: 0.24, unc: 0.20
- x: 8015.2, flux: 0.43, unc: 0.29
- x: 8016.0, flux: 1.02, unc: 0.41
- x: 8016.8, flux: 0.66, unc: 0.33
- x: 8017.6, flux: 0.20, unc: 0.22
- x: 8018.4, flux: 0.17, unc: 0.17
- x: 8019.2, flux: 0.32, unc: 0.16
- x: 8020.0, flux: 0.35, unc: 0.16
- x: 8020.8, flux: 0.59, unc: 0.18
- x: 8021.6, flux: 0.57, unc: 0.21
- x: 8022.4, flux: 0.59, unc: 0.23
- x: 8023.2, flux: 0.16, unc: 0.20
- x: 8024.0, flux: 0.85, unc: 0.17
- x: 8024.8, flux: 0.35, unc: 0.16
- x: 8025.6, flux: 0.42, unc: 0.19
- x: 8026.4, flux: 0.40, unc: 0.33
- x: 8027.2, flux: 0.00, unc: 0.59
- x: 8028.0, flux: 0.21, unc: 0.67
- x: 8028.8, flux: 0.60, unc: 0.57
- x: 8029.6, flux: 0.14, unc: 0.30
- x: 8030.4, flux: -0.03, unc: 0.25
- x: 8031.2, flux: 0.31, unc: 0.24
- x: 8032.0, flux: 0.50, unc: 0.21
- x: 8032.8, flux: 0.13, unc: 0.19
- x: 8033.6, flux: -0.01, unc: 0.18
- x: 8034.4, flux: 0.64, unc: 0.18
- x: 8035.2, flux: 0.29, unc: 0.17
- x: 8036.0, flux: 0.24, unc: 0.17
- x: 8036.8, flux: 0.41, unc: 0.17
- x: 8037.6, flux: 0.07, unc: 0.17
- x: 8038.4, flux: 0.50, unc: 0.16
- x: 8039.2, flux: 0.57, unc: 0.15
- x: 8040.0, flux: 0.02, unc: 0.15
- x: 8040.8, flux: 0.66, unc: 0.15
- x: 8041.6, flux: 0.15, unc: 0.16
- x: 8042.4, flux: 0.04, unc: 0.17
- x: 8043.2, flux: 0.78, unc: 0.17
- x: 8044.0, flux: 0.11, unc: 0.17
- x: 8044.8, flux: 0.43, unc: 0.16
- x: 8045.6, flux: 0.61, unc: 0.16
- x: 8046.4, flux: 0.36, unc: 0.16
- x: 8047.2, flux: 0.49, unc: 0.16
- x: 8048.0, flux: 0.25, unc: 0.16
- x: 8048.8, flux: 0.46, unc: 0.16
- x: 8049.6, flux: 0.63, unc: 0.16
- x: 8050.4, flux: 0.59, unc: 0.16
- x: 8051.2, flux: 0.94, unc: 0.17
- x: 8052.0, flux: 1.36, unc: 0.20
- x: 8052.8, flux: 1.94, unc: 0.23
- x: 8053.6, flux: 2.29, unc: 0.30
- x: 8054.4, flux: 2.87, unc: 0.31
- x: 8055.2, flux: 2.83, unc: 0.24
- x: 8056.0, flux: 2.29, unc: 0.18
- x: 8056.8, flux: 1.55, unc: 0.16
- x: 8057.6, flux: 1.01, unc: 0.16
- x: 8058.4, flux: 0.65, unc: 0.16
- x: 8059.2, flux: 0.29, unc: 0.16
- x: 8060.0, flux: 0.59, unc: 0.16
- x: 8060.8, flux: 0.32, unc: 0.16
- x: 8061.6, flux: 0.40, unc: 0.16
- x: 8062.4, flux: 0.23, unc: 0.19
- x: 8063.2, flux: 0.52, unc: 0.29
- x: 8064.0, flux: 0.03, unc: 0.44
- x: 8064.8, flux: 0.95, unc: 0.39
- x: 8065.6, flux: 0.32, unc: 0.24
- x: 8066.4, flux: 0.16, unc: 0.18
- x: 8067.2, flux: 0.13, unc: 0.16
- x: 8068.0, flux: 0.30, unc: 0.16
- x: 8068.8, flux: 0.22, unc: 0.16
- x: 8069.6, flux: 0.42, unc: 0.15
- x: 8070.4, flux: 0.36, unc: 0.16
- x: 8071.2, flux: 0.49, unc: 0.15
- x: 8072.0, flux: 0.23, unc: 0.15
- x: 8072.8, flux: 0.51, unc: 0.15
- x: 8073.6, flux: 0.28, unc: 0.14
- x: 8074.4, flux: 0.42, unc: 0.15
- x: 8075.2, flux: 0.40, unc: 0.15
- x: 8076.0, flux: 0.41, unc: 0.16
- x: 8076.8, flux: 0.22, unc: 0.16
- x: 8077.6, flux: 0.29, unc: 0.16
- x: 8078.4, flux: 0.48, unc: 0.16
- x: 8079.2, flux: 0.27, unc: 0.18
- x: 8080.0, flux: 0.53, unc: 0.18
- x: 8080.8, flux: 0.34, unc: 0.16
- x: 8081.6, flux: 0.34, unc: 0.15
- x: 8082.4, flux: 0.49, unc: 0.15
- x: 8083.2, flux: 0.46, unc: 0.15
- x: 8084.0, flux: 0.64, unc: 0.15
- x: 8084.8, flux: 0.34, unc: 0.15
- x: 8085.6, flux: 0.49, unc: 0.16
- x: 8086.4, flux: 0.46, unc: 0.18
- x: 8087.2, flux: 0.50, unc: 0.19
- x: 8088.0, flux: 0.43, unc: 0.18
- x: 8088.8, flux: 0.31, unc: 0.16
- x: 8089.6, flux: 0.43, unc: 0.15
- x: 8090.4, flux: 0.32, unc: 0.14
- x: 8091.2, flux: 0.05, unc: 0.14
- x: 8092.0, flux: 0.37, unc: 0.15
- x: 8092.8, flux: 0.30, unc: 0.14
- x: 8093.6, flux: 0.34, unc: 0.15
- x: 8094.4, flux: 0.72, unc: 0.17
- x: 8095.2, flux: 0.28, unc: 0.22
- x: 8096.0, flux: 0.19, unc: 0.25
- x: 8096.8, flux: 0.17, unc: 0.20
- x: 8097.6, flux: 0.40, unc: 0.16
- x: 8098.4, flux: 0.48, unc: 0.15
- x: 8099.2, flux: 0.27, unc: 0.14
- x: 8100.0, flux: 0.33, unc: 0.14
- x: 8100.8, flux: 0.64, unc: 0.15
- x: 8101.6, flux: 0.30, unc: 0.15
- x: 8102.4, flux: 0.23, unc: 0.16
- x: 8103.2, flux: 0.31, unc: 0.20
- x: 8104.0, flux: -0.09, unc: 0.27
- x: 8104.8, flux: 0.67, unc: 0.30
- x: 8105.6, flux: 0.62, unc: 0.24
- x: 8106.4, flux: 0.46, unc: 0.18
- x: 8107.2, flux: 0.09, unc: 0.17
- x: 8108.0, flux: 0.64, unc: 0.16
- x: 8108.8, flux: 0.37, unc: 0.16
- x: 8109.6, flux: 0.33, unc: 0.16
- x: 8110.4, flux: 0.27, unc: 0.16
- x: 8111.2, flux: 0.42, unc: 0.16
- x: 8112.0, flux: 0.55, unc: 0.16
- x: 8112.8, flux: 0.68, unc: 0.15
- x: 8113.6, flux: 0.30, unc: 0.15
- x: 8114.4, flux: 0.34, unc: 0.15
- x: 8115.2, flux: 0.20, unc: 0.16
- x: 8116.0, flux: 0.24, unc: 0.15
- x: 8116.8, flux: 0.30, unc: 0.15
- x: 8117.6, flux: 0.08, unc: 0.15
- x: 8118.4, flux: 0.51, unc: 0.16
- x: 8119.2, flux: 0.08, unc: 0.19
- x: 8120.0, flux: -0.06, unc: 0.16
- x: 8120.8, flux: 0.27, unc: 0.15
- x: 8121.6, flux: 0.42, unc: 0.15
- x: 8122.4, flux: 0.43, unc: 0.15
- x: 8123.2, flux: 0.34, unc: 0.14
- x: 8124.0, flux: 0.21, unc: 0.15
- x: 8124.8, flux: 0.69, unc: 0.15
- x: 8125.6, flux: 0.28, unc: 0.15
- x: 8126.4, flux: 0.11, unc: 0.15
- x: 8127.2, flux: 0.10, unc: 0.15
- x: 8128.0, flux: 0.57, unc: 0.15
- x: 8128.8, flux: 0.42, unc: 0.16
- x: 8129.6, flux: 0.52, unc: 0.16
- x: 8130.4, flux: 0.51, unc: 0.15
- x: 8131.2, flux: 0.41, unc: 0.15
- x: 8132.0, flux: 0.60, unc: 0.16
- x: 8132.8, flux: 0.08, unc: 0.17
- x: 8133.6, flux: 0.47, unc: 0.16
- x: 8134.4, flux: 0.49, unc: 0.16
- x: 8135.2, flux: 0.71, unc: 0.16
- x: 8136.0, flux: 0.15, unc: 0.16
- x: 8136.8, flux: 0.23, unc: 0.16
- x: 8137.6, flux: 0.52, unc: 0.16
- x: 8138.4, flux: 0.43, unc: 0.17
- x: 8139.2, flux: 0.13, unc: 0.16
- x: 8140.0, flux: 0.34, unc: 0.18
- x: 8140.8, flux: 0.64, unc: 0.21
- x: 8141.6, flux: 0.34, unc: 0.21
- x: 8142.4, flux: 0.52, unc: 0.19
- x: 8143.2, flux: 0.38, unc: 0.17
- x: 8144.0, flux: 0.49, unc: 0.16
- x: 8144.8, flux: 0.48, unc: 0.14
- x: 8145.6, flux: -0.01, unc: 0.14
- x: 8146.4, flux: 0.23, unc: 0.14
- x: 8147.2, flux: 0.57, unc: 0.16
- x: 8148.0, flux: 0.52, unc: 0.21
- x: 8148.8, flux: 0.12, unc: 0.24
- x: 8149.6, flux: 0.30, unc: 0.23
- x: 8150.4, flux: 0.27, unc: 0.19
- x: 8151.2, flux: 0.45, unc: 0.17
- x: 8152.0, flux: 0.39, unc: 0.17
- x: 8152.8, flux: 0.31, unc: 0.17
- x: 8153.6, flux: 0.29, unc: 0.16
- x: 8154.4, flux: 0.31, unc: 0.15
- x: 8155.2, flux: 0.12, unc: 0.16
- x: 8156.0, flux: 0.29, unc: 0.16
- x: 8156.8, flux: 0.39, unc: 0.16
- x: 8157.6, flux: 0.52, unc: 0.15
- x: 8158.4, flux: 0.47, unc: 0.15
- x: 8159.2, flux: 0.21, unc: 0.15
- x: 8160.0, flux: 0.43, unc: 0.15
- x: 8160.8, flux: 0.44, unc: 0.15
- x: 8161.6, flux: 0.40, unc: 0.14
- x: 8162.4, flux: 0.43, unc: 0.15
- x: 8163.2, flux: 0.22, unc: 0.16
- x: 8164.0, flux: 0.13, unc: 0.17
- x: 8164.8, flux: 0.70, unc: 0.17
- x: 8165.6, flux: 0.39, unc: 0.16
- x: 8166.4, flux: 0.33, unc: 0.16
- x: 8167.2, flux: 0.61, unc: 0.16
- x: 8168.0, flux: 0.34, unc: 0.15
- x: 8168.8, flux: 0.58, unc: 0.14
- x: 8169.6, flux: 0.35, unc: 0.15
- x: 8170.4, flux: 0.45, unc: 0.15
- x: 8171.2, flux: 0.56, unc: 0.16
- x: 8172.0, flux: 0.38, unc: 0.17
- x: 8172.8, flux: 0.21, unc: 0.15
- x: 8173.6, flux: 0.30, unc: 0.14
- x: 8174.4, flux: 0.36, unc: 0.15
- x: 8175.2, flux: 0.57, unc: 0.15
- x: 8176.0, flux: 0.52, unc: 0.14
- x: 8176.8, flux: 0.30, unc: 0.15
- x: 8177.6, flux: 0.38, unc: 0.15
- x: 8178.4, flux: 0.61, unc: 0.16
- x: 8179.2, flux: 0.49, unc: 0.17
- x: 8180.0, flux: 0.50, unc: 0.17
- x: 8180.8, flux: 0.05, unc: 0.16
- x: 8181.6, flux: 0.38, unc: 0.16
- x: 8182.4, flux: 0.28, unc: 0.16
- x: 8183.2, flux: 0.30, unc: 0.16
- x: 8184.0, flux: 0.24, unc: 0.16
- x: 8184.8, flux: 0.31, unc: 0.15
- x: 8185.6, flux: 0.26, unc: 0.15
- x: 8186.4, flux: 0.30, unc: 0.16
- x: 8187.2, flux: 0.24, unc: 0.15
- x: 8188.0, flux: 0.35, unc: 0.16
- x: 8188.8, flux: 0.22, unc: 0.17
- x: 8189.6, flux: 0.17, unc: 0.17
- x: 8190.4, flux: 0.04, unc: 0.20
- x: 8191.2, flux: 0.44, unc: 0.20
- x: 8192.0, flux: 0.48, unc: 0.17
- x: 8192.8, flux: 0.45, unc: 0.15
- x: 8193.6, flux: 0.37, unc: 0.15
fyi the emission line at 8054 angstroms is H-beta 4861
